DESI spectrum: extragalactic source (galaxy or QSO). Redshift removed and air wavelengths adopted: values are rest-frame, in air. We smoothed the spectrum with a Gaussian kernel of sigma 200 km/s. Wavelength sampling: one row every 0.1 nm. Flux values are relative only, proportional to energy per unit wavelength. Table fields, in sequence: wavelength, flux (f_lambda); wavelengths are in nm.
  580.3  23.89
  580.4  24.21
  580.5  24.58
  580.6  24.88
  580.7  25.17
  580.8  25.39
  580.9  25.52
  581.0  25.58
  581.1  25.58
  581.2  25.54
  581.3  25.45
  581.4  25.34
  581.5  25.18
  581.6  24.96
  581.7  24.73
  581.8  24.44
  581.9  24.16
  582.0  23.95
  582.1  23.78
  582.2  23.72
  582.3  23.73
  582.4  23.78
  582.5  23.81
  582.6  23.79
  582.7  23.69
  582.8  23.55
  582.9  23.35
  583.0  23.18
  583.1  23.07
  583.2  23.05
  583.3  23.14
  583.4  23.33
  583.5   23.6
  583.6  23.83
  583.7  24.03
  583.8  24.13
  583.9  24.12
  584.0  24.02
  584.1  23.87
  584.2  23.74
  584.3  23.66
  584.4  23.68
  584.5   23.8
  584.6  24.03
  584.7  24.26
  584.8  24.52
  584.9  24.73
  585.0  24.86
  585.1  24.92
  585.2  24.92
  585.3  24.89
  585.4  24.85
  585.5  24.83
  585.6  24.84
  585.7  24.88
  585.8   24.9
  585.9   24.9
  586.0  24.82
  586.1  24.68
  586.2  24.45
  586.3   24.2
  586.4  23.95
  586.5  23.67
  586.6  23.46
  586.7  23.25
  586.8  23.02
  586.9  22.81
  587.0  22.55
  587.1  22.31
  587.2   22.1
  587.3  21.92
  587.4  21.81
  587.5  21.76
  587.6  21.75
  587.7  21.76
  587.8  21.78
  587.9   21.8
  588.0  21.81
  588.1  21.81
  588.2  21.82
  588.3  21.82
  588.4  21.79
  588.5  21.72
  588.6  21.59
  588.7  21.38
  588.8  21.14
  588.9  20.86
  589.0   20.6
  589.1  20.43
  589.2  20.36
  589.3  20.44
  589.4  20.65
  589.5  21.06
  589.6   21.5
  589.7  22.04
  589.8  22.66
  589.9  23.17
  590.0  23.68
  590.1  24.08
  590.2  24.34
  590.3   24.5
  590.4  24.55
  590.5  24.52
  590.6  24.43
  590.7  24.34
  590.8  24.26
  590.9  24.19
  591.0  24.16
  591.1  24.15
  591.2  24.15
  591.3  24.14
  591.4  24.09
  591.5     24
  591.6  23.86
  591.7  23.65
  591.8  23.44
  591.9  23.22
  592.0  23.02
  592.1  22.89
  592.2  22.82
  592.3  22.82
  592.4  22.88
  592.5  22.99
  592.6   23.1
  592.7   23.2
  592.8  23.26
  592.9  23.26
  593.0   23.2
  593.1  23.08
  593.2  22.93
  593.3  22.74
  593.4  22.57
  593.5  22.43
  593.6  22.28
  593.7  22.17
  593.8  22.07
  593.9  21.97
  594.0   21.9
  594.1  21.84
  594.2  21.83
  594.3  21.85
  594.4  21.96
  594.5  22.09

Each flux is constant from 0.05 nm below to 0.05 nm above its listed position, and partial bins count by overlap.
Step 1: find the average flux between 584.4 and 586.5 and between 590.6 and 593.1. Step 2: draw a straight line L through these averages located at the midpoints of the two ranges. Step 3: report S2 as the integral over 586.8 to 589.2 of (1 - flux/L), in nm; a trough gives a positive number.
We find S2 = 0.245 nm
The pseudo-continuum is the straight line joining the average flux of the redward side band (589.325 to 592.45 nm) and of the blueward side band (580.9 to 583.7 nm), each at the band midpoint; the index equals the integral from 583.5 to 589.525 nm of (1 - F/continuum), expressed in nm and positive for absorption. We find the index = 0.19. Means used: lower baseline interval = 24.1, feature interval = 23.1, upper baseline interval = 23.4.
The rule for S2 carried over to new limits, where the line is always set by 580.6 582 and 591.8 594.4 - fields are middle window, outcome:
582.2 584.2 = 0.086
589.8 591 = -0.047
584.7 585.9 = -0.027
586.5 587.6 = 0.064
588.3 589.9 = 0.149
